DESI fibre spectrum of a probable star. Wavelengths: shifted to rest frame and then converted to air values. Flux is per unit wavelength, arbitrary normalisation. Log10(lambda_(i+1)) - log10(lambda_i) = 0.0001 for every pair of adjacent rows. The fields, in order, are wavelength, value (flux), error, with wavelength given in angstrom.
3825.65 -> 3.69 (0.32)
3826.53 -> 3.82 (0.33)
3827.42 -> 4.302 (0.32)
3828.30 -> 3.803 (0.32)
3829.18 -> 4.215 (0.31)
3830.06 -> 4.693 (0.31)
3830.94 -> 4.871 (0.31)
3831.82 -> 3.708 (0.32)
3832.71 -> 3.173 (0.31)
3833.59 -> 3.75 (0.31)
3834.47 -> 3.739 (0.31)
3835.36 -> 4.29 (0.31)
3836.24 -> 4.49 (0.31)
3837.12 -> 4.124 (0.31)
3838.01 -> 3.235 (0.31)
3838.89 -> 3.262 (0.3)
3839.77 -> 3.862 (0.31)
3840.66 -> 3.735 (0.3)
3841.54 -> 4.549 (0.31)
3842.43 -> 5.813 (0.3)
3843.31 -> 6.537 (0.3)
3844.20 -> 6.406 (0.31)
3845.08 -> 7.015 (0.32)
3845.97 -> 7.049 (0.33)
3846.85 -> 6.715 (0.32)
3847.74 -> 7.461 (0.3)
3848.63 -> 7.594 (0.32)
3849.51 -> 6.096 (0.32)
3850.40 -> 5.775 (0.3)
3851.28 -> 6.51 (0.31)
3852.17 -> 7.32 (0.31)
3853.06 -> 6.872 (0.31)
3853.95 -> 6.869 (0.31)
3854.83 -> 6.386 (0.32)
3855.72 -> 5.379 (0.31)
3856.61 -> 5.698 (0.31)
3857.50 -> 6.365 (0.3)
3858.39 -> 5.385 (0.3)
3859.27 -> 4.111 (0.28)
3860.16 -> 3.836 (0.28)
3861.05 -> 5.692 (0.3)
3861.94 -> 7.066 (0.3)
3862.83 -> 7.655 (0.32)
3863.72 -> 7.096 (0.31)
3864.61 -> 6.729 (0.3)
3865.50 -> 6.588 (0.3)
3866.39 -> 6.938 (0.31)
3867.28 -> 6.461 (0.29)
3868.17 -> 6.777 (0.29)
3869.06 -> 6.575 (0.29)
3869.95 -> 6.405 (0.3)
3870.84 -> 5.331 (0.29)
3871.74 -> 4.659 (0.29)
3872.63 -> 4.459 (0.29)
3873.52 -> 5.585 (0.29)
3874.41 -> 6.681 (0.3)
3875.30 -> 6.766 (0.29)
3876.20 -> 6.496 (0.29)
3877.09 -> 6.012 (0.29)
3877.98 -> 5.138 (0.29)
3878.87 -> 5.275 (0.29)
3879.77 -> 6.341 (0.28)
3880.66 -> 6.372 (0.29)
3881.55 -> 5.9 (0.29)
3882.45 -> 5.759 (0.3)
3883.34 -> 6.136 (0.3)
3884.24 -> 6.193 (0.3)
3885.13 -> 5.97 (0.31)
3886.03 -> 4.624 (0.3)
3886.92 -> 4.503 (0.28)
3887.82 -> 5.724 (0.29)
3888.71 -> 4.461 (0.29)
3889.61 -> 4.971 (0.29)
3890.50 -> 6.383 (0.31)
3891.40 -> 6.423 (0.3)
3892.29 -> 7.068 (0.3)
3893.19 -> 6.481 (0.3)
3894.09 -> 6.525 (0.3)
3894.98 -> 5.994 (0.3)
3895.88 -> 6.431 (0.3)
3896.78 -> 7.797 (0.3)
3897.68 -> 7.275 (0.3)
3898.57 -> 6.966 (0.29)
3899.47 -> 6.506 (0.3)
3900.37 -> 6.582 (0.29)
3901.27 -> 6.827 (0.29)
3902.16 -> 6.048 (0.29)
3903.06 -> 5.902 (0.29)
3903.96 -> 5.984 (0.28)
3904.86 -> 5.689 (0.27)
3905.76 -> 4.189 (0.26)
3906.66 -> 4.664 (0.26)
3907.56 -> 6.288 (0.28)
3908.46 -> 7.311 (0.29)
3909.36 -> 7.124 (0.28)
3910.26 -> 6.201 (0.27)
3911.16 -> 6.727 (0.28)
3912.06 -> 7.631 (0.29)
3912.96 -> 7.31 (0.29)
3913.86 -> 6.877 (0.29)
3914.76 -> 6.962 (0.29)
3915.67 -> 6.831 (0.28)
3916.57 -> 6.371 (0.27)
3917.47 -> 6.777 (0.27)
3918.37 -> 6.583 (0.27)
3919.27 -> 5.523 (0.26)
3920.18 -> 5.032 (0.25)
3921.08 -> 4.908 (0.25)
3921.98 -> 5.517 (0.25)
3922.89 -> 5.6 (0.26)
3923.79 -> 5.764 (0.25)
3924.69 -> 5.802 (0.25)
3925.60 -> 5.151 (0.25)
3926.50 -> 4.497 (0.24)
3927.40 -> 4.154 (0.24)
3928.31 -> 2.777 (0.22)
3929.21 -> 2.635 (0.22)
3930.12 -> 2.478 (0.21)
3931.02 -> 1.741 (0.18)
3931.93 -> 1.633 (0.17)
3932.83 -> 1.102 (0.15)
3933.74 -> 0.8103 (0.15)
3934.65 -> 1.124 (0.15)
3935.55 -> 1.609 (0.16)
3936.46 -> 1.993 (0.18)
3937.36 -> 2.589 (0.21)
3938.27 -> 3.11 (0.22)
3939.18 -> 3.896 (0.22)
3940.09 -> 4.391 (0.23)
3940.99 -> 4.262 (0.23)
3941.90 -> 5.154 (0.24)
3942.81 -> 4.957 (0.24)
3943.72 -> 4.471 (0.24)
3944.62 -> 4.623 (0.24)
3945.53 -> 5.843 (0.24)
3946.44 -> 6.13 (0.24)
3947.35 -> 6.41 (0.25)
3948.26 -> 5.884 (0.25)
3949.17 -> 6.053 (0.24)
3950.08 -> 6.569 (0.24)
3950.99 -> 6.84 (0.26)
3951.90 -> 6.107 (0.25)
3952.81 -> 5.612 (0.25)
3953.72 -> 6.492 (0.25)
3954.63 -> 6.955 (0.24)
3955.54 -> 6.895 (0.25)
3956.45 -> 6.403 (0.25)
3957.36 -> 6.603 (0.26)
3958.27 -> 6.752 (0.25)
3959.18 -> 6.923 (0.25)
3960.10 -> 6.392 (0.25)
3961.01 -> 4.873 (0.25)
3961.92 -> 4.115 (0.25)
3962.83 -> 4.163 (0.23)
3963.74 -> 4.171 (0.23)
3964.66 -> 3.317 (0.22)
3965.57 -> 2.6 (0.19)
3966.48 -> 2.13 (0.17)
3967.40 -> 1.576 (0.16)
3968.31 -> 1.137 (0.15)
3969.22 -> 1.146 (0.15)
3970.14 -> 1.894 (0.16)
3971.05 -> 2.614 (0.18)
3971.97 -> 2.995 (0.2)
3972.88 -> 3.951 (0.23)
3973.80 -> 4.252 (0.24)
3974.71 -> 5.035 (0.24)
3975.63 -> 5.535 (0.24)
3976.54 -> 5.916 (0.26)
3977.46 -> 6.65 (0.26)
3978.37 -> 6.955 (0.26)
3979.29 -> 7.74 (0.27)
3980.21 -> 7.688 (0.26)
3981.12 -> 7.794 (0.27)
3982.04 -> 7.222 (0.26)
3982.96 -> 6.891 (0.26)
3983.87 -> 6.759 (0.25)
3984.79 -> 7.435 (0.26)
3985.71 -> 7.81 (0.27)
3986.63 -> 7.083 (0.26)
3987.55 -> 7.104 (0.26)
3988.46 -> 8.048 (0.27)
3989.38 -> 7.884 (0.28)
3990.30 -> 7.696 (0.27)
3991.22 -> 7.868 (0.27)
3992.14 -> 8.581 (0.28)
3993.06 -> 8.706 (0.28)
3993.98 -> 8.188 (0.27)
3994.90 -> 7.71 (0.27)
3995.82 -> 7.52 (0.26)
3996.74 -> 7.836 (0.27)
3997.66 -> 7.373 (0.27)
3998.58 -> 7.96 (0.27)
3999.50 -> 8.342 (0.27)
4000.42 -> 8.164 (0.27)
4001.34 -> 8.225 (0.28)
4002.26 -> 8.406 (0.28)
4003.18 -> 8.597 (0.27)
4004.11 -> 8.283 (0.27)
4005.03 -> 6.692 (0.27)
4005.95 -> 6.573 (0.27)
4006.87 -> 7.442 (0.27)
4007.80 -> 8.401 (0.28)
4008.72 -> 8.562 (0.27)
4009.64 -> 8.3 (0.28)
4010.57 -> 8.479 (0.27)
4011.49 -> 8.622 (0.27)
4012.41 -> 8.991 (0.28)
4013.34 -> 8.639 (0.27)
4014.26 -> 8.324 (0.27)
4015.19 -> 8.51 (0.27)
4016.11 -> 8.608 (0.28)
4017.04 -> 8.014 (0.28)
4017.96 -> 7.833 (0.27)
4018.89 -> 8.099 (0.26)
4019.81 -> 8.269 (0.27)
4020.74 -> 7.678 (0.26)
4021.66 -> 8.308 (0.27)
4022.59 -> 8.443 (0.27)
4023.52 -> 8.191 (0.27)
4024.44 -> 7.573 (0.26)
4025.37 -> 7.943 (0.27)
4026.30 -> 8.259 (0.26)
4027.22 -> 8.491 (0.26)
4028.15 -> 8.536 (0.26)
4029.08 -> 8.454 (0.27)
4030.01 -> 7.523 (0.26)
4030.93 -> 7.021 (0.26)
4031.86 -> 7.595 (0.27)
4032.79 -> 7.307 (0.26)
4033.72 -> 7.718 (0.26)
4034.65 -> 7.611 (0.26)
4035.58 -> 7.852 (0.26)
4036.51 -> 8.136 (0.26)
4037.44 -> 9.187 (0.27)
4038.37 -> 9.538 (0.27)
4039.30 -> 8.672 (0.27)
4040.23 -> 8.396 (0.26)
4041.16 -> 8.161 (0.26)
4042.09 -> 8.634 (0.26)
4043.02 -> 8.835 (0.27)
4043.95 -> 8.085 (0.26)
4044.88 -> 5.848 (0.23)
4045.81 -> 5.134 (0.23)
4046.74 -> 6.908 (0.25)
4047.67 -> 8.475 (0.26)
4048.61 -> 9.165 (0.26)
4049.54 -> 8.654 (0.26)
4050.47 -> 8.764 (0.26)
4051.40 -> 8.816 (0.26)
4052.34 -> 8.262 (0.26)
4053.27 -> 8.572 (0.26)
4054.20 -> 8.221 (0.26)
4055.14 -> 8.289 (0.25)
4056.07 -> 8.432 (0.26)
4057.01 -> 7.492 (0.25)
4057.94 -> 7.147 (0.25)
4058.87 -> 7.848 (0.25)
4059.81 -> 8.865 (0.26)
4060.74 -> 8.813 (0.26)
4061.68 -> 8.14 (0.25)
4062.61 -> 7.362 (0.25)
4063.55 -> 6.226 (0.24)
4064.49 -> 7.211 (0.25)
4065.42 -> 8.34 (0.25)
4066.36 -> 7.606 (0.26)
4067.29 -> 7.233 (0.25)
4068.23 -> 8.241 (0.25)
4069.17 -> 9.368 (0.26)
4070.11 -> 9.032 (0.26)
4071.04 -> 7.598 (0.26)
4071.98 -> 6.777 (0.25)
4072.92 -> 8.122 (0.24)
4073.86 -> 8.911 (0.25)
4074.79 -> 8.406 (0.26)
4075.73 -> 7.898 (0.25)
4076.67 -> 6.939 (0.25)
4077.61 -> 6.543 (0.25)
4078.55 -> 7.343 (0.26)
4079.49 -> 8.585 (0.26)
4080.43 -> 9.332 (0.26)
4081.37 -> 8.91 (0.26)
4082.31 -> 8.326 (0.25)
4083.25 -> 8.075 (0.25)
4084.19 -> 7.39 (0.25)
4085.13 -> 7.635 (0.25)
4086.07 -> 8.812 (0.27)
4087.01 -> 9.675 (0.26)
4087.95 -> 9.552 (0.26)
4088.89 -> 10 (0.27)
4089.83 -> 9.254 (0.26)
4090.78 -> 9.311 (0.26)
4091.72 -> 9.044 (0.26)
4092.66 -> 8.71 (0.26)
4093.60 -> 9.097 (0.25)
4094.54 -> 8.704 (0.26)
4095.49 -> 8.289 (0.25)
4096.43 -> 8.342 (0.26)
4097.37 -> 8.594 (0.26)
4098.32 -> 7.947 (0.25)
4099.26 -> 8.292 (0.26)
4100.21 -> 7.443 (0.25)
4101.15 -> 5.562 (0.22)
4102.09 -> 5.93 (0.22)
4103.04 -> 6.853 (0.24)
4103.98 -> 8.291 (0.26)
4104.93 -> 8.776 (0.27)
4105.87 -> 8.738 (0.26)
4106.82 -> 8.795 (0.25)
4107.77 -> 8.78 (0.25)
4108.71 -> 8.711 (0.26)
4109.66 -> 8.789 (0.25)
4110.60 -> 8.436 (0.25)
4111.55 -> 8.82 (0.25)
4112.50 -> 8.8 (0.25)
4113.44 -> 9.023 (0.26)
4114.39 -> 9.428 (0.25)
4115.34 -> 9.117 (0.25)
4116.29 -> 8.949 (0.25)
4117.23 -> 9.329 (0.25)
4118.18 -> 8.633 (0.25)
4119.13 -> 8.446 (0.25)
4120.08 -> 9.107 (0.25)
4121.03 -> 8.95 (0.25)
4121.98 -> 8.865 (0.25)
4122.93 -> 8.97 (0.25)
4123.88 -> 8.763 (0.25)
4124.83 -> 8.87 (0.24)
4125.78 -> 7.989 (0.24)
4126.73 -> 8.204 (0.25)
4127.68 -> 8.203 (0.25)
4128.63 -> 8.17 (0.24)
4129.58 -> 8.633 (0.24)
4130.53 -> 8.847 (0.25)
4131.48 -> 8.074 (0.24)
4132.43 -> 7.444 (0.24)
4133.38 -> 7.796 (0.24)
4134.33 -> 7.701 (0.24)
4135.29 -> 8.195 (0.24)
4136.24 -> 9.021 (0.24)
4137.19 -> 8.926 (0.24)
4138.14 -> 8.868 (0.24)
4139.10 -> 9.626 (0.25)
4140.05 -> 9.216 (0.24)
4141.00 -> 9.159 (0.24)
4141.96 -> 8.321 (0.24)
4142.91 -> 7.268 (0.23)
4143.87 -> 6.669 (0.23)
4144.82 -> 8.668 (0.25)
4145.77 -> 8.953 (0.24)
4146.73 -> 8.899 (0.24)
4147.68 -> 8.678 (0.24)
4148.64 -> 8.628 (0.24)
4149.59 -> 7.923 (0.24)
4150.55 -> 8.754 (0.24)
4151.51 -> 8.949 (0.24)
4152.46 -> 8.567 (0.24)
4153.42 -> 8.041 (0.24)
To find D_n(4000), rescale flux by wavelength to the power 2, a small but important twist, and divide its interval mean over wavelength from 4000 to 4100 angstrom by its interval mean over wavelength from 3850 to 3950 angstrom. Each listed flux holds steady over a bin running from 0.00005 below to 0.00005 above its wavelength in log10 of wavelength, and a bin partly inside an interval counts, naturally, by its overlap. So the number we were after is 1.6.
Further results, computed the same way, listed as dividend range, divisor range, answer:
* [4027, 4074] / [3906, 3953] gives 1.73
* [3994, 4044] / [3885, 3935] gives 1.58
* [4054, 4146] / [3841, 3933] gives 1.58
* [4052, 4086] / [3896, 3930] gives 1.46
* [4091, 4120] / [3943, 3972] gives 1.87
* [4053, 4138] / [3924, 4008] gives 1.61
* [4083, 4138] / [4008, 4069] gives 1.09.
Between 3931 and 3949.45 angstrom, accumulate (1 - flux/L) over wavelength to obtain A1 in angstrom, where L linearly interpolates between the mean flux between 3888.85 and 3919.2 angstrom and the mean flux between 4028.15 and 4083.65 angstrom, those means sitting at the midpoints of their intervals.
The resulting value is 8.4 angstrom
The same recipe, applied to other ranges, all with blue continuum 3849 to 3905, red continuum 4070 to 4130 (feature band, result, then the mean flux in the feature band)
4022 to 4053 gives -1.2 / 8.07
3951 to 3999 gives 8.1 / 5.95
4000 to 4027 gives -2.2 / 8.16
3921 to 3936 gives 7.5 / 3.33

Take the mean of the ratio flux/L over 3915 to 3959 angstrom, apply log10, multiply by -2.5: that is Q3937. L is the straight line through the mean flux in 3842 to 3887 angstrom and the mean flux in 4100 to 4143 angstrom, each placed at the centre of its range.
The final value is 0.38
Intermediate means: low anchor 6.16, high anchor 8.47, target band 4.8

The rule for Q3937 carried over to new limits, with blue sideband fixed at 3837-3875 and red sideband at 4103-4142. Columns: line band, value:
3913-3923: 0.07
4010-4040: -0.07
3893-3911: 0.01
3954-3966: 0.28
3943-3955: 0.16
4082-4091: -0.06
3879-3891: 0.11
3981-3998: -0.05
